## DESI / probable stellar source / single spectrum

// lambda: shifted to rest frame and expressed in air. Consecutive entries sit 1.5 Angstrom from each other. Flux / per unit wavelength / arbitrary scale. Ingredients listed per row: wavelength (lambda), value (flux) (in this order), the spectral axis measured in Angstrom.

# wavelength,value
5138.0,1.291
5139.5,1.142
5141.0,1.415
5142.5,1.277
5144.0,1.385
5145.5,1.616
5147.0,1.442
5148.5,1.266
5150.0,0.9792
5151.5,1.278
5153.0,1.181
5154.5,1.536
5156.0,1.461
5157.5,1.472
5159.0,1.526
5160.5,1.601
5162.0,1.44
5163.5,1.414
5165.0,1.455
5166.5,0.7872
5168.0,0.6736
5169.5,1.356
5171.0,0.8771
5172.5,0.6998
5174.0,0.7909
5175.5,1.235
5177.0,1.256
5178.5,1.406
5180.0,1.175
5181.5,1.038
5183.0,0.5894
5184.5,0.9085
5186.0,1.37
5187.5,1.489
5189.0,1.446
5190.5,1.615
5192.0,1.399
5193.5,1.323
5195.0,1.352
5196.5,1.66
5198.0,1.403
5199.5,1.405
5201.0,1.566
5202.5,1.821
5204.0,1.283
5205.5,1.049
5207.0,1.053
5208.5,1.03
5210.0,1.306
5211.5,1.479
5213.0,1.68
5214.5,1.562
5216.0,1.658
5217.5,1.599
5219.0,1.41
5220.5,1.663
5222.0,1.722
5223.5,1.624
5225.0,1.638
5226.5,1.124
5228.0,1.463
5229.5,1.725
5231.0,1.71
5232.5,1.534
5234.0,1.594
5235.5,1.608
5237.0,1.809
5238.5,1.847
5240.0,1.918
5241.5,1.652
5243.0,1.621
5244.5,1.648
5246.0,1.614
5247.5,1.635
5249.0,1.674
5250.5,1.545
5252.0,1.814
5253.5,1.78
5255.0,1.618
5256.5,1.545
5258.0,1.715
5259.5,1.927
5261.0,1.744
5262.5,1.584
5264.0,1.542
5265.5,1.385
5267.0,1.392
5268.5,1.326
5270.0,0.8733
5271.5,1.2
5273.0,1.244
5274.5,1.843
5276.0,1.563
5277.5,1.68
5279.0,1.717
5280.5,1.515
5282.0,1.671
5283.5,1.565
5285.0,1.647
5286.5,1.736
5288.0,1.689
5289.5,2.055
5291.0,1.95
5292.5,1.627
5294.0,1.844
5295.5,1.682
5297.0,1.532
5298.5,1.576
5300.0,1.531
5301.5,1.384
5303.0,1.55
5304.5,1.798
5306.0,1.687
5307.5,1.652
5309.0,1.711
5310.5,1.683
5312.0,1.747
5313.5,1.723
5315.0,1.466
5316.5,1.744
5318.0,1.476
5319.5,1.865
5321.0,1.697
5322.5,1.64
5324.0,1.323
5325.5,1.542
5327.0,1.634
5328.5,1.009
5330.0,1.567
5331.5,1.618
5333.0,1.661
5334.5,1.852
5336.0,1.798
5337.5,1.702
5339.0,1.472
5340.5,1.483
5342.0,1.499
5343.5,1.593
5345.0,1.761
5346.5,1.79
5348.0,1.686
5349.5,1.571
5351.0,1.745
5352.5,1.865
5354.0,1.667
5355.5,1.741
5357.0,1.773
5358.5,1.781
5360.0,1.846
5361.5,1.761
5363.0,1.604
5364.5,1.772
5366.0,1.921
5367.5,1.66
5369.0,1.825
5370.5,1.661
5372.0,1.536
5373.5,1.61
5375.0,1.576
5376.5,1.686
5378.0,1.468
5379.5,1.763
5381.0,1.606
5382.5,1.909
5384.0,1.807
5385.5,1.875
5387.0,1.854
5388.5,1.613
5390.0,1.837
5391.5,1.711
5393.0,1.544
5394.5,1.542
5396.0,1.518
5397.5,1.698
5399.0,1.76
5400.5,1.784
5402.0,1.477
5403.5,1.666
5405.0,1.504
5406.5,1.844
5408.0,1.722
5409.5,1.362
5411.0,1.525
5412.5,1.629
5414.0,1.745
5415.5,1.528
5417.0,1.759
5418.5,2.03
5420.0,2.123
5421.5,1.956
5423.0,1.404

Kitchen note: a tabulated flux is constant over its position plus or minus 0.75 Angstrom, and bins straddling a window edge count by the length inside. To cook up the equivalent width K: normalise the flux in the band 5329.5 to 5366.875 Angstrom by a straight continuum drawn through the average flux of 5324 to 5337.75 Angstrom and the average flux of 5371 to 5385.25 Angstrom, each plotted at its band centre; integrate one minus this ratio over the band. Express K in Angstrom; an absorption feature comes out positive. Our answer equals -2.06 Angstrom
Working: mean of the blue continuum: 1.58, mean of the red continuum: 1.67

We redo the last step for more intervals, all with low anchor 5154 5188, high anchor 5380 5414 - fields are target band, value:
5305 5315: -1.3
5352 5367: -1.6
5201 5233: -4.8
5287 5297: -2.3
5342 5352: -0.7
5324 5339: -0.4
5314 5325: -0.7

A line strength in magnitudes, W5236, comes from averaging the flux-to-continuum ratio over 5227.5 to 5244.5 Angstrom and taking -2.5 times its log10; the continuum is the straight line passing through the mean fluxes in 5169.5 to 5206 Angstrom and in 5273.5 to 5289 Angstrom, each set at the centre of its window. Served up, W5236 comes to -0.15 mag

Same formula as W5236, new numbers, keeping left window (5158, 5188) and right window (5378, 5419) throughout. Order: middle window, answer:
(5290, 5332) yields -0.10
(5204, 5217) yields -0.09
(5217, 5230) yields -0.21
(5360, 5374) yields -0.07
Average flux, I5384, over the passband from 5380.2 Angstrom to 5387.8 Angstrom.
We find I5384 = 1.81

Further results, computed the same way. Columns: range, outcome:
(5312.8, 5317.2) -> 1.64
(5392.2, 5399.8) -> 1.61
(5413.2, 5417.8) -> 1.68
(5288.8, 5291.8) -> 2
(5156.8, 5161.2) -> 1.53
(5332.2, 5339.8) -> 1.7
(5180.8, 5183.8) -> 0.812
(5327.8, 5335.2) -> 1.54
